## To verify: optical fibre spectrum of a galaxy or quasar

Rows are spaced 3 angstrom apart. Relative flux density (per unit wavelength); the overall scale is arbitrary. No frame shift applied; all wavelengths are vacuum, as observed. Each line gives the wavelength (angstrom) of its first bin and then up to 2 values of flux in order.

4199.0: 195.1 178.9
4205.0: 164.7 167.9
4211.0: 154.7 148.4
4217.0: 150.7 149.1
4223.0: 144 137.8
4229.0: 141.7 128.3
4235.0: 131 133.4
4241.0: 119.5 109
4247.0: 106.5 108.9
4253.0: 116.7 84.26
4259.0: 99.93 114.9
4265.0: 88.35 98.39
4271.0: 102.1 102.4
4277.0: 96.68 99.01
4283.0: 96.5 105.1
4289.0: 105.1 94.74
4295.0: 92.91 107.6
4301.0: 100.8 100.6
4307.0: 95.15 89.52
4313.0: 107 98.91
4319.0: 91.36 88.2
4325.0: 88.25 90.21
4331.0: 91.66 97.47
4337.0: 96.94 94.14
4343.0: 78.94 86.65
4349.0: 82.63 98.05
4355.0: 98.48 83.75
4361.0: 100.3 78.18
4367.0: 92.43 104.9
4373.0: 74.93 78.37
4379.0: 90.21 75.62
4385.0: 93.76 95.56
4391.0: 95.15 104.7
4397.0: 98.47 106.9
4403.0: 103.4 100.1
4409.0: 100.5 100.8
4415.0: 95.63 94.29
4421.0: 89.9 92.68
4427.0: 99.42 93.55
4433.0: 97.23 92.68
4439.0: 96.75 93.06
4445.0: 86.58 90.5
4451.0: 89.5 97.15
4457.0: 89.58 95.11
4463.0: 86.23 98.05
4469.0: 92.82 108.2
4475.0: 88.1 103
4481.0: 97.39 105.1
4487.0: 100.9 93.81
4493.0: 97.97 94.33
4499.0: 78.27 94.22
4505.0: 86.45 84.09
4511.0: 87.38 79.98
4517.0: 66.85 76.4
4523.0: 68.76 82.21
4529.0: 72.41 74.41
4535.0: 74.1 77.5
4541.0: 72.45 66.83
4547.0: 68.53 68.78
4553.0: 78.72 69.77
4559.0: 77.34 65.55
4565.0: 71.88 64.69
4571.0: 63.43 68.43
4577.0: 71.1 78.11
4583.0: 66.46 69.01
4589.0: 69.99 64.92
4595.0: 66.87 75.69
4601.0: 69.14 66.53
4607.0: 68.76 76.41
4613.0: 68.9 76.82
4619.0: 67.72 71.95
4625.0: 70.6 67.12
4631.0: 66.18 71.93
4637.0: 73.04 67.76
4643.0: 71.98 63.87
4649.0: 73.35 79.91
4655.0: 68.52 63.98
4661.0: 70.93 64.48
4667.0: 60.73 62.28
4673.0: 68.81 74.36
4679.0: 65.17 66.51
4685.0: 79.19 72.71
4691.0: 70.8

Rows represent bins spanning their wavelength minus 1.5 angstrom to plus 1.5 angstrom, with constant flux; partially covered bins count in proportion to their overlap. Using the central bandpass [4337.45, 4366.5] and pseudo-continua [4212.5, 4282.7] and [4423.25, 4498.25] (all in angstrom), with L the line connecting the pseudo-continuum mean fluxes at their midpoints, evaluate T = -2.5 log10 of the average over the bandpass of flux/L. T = 0.190 mag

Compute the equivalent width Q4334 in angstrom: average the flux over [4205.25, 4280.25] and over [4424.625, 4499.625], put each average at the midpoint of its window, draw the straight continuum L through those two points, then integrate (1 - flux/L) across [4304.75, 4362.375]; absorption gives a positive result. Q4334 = 9.5 angstrom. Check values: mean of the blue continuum 122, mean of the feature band 92.6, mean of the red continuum 94.8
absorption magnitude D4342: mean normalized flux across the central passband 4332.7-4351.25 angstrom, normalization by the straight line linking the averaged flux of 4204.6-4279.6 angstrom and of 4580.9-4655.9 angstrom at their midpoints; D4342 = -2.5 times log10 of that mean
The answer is 0.21 mag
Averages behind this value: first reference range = 123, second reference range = 70.2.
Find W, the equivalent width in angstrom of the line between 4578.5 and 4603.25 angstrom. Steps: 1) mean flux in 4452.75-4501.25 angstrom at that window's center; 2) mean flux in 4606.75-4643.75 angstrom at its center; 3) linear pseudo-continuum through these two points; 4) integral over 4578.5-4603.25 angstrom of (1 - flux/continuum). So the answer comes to 2.1 angstrom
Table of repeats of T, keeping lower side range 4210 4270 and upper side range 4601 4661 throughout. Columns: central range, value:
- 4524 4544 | 0.119 mag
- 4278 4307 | 0.160 mag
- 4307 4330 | 0.200 mag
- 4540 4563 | 0.141 mag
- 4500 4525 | 0.075 mag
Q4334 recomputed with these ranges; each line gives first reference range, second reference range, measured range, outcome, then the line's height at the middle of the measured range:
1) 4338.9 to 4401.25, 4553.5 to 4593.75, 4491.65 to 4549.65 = -2.8 angstrom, 75.1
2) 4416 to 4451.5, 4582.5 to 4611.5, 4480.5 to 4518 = -2.7 angstrom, 83.7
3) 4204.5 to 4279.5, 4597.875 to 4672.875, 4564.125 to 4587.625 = 2.6 angstrom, 77.5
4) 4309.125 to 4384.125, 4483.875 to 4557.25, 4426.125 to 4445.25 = -2.1 angstrom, 85.2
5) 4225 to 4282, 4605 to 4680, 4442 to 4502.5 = -4.6 angstrom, 87.7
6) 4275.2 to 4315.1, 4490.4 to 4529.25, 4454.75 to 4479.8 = -2.6 angstrom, 86.2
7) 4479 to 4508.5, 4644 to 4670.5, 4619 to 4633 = 0.7 angstrom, 72.8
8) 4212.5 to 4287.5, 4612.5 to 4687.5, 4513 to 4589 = 8.9 angstrom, 81.1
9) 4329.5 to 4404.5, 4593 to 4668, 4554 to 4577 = 1.9 angstrom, 75.3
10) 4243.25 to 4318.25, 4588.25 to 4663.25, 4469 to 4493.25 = -4.7 angstrom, 82.9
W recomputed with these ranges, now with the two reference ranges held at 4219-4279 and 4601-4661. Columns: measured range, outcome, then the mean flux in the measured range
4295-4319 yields 2.1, 99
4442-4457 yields 0.1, 91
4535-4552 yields 2.0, 71.3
